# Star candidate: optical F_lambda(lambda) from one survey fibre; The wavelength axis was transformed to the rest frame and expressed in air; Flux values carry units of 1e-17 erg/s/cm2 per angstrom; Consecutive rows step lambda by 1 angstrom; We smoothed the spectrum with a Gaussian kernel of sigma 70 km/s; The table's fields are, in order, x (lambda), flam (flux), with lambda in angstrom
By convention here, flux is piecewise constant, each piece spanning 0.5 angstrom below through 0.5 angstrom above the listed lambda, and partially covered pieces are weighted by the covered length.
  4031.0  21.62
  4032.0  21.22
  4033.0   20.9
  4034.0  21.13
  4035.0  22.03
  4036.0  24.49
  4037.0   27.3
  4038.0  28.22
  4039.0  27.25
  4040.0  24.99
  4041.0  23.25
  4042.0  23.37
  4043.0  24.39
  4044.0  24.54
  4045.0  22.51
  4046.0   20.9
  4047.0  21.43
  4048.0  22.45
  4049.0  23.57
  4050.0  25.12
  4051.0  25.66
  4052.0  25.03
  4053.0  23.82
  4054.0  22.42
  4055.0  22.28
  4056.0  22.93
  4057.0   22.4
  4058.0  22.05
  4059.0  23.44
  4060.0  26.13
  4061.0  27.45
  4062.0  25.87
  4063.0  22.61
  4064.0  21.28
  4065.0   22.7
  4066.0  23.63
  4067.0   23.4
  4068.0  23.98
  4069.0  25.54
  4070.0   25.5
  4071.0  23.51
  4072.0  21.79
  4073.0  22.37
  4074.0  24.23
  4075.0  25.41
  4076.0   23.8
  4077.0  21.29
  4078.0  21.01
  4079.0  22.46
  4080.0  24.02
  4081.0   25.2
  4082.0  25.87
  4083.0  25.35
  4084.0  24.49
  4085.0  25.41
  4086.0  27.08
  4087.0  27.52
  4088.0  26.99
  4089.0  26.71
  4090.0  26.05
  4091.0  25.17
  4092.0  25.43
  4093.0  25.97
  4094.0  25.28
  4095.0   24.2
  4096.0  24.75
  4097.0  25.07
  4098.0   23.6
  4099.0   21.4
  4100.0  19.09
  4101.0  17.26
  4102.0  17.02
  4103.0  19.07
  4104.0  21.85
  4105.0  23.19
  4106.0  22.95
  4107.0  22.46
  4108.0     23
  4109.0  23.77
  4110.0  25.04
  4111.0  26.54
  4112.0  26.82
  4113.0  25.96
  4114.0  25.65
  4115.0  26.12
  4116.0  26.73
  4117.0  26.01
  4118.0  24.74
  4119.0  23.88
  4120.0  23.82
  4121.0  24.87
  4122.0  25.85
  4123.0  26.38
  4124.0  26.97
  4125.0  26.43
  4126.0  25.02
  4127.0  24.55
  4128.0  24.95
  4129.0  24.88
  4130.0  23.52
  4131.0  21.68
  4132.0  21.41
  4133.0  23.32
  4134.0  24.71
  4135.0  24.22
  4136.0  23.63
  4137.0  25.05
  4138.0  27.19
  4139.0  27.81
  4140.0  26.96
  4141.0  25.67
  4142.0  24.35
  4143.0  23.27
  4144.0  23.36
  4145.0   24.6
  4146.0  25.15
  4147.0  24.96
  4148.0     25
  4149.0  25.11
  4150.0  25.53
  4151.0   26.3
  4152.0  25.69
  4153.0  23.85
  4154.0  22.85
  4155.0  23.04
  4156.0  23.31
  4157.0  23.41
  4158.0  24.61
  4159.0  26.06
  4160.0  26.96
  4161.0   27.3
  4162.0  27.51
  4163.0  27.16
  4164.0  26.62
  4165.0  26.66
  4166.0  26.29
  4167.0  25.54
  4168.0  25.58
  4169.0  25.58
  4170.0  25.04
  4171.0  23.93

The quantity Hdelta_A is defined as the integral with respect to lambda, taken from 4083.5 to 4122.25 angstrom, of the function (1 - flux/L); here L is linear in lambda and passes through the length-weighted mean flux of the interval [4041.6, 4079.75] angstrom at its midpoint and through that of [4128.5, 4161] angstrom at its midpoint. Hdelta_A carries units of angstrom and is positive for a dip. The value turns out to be -0.3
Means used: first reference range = 23.5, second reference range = 24.6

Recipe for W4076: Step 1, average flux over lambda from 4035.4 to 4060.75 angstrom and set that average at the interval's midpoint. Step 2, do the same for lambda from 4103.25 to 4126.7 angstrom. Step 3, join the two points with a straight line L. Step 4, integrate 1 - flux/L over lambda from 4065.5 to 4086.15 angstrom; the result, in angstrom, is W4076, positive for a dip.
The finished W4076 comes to 0.3 angstrom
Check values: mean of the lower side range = 24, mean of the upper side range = 24.9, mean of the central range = 24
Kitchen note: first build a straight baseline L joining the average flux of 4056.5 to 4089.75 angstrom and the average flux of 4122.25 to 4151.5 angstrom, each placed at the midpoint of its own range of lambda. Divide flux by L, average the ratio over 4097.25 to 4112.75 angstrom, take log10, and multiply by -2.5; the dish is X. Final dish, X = 0.106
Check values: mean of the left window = 24.3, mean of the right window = 24.9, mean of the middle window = 22.3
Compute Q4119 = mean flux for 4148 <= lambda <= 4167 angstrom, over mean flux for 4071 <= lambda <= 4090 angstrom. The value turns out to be 1.04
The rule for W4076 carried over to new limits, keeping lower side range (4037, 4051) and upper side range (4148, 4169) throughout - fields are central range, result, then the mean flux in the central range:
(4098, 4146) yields 1.8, 24.1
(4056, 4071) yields 0.3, 23.9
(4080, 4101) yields -0.1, 24.8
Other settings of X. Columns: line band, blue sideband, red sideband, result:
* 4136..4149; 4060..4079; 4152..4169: -0.01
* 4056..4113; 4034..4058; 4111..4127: 0.04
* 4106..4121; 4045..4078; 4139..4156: -0.03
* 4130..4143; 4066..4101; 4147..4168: 0.02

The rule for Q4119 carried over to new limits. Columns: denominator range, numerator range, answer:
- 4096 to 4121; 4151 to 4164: 1.08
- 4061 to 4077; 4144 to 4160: 1.04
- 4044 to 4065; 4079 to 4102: 1.04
